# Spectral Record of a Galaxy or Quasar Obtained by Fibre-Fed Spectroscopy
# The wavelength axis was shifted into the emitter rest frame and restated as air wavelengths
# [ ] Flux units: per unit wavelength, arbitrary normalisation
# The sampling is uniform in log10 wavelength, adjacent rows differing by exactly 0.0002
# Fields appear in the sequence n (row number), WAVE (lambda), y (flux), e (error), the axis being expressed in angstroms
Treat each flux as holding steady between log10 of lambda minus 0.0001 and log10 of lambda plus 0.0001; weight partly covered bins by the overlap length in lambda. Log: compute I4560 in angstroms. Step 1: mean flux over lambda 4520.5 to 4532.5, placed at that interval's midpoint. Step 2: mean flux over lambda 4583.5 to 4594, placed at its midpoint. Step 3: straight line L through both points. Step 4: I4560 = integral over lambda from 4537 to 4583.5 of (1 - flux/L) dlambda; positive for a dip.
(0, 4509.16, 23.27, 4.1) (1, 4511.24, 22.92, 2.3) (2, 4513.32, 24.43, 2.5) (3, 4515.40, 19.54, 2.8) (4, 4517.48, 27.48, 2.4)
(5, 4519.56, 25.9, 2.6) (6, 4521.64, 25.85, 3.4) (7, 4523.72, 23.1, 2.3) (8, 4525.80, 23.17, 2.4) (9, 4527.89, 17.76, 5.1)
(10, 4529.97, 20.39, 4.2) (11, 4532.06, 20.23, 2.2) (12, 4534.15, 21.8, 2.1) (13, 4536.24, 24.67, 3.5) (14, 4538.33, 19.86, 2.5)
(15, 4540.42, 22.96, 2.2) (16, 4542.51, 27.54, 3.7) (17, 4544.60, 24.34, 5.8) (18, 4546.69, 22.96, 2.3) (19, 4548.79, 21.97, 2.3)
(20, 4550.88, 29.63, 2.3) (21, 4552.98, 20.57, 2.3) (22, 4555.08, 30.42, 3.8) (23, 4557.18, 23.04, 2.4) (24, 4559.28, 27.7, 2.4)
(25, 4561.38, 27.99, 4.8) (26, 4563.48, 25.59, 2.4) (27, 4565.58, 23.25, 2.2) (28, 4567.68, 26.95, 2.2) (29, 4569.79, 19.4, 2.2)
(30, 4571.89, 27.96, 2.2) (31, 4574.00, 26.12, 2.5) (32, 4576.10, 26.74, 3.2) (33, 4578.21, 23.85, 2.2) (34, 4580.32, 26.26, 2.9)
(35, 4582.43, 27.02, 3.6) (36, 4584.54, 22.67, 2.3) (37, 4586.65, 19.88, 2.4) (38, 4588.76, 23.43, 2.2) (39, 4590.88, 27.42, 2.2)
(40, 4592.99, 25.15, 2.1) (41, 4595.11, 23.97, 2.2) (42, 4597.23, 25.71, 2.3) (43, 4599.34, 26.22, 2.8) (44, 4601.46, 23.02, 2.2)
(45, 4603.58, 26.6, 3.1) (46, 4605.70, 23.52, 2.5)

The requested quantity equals -4.5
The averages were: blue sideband 21.9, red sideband 23.7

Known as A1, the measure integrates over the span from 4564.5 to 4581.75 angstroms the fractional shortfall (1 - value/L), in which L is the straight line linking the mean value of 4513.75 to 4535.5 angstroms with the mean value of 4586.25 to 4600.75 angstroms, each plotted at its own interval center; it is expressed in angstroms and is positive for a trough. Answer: -0.7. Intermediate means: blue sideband 22.6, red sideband 24.7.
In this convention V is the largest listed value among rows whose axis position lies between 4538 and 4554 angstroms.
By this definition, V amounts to 29.63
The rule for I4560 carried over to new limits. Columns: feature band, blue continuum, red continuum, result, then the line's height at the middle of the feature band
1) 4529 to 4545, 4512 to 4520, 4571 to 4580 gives 1.4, 24.9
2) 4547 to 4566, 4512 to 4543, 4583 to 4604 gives -1.6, 23.6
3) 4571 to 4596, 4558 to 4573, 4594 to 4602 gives 0.1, 25.1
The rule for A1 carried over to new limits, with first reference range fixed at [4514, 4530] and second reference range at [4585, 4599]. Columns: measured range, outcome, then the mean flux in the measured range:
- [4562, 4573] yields -0.4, 24.8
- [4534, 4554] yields -0.2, 23.7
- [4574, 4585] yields -0.7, 25.5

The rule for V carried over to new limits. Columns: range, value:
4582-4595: 27.42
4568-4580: 27.96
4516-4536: 27.48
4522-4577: 30.42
